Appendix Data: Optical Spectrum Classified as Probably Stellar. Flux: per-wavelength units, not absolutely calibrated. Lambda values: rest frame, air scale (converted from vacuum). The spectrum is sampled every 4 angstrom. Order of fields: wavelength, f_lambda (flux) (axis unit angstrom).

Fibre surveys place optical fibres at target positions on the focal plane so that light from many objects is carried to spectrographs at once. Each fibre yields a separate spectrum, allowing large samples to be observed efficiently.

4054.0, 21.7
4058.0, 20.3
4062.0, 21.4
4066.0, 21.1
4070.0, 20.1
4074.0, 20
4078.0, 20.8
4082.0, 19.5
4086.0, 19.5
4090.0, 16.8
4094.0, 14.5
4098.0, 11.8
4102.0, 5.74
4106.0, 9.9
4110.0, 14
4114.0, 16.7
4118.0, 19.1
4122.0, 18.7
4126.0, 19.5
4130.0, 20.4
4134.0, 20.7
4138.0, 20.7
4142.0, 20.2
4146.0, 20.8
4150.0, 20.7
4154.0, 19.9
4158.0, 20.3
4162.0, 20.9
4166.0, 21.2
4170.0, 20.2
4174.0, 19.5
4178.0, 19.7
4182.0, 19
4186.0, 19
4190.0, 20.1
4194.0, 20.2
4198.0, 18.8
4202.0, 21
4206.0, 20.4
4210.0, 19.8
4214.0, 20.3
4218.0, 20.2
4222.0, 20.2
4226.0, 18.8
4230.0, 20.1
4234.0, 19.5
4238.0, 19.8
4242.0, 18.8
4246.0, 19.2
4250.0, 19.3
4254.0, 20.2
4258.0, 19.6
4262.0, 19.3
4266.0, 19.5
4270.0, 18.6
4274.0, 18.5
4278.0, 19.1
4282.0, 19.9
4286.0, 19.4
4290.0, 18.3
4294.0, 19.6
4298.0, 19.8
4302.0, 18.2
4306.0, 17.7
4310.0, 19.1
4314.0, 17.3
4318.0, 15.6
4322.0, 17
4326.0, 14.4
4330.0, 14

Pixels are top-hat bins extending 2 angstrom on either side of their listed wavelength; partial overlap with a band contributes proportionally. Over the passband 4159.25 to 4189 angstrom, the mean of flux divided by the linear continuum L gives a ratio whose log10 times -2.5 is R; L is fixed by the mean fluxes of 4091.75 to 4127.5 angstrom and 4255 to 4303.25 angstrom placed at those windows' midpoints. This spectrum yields -0.23 mag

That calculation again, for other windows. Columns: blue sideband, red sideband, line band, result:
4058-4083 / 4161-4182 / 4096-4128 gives 0.373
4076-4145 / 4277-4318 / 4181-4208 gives -0.118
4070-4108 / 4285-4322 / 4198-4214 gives -0.183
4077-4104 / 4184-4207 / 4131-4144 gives -0.182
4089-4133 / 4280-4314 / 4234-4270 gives -0.081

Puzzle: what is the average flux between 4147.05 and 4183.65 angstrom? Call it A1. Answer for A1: 20.2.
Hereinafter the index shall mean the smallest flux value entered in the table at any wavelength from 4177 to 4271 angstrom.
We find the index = 18.6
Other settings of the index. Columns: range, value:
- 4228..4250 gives 18.8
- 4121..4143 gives 18.7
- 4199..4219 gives 19.8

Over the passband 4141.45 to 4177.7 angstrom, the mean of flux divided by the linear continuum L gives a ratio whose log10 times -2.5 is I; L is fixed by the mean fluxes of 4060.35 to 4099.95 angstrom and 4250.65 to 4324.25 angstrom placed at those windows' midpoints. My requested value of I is -0.10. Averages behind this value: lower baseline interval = 18.5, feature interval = 20.4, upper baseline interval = 18.7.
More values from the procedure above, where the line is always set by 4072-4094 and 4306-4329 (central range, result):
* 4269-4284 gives -0.121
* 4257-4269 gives -0.132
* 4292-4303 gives -0.147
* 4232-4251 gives -0.115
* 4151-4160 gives -0.112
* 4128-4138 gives -0.121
